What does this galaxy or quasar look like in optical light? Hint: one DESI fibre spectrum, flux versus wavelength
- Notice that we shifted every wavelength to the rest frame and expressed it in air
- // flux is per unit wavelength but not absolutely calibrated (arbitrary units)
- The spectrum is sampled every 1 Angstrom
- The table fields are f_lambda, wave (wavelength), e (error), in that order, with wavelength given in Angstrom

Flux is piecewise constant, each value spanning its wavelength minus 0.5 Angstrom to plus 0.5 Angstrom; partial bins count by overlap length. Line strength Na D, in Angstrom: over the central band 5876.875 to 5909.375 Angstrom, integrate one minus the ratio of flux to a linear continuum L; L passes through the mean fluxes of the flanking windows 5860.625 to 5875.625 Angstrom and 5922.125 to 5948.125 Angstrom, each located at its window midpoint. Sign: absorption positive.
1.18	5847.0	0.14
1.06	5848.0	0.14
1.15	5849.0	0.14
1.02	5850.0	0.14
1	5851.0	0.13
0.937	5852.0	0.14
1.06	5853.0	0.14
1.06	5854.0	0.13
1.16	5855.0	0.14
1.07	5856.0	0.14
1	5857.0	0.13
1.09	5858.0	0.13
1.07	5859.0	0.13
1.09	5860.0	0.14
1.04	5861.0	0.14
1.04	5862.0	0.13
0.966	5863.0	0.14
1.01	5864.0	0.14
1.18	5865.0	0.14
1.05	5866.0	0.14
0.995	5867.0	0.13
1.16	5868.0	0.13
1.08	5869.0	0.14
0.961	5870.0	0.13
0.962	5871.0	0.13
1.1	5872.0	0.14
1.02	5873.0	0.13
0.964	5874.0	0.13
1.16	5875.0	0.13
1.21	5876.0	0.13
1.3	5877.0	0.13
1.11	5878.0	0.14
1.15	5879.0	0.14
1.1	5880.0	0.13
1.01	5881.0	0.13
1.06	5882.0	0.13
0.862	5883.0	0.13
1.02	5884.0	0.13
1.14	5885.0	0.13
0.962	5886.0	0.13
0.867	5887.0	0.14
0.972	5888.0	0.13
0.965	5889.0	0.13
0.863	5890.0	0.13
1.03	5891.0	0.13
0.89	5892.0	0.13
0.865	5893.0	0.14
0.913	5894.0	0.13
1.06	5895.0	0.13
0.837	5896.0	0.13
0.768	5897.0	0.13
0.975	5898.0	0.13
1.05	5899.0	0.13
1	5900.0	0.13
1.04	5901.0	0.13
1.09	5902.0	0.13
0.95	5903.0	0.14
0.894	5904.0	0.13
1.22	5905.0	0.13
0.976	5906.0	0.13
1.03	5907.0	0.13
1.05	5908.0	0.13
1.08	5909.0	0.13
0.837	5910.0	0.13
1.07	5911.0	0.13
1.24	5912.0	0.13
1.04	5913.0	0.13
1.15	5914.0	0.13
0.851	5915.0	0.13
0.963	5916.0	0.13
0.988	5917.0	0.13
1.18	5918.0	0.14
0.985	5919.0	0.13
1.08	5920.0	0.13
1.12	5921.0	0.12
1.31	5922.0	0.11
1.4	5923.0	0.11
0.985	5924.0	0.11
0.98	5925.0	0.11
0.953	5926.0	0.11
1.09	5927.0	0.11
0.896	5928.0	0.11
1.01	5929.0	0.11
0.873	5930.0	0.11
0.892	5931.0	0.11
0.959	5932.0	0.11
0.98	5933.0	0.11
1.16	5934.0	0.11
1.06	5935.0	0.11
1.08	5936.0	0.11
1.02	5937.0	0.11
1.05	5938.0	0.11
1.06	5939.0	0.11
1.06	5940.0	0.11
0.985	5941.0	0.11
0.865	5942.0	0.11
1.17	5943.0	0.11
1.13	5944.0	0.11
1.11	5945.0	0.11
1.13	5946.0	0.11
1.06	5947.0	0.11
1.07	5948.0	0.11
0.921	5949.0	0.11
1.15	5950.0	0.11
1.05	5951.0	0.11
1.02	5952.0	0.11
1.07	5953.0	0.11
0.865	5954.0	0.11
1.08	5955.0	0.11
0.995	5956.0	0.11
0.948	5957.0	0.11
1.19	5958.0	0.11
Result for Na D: 1.4 Angstrom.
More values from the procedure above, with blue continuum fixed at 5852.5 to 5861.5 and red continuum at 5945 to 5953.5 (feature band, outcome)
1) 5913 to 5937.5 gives 0.55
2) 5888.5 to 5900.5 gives 1.49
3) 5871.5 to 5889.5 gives 0.25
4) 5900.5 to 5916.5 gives 0.54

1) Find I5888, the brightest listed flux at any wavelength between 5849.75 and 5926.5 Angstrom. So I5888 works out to 1.4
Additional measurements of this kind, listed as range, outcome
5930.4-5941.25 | 1.16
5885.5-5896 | 1.06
